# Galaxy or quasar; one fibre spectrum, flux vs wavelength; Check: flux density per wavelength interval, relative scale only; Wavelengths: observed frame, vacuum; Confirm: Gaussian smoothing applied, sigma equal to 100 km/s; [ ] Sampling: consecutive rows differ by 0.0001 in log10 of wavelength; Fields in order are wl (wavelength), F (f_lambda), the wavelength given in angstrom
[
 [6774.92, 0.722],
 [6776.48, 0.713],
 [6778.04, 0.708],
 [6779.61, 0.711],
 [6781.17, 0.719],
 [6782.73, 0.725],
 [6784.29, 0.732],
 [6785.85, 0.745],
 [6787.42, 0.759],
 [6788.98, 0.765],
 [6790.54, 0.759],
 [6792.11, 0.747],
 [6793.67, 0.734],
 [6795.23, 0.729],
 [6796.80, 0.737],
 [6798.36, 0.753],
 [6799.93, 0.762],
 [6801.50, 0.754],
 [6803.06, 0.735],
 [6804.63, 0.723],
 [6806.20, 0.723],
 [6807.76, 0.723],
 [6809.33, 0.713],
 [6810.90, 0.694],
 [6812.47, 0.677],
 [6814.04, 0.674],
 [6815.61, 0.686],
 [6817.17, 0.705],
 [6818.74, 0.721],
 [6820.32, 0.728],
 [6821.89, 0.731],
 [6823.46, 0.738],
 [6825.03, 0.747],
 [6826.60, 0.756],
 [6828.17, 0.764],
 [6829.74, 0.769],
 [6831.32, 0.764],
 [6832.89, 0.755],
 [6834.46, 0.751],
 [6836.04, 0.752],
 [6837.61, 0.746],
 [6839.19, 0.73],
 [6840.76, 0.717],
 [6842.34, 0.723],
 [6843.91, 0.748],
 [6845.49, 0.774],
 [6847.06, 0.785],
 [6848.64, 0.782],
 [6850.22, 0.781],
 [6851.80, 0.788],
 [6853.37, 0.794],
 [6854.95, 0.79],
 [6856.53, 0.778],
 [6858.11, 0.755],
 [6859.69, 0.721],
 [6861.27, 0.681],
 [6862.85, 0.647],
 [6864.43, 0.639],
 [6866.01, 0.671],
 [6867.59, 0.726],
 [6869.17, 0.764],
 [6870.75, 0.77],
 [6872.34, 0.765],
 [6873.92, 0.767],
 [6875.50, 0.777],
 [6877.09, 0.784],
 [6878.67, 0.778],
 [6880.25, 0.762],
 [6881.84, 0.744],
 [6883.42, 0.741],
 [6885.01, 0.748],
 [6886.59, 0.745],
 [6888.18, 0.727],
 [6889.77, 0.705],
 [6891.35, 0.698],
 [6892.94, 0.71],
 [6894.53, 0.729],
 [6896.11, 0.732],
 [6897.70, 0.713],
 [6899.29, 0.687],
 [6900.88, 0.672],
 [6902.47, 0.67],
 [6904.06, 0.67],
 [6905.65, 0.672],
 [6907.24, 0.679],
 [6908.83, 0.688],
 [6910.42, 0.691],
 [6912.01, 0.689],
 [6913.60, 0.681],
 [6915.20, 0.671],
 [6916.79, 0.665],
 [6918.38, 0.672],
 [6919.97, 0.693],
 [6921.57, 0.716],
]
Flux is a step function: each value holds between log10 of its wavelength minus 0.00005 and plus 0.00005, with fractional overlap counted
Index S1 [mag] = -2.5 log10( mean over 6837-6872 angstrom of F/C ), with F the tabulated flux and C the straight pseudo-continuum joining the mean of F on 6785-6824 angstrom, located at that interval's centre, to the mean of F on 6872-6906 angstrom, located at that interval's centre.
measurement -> -0.020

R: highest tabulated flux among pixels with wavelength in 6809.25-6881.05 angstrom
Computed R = 0.794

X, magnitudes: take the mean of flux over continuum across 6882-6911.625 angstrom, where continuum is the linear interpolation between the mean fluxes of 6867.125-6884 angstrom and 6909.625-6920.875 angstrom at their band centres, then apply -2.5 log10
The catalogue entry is 0.02 mag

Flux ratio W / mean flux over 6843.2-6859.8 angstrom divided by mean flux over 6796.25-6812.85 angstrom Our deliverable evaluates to 1.06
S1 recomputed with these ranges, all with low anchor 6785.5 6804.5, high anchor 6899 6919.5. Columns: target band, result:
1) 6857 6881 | -0.05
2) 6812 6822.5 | 0.05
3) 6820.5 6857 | -0.06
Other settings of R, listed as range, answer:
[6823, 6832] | 0.769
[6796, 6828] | 0.762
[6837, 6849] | 0.785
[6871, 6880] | 0.784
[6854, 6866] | 0.79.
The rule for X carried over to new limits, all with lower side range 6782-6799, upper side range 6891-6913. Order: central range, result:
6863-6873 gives -0.01 mag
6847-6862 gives -0.07 mag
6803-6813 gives 0.04 mag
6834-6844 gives -0.02 mag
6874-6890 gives -0.08 mag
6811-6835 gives 0.00 mag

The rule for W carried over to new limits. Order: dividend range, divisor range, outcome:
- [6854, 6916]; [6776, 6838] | 0.98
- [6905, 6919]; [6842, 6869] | 0.92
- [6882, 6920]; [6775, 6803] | 0.95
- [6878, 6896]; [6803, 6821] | 1.04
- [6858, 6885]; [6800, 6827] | 1.02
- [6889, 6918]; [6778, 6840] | 0.94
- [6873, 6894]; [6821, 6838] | 0.99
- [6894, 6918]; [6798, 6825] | 0.95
